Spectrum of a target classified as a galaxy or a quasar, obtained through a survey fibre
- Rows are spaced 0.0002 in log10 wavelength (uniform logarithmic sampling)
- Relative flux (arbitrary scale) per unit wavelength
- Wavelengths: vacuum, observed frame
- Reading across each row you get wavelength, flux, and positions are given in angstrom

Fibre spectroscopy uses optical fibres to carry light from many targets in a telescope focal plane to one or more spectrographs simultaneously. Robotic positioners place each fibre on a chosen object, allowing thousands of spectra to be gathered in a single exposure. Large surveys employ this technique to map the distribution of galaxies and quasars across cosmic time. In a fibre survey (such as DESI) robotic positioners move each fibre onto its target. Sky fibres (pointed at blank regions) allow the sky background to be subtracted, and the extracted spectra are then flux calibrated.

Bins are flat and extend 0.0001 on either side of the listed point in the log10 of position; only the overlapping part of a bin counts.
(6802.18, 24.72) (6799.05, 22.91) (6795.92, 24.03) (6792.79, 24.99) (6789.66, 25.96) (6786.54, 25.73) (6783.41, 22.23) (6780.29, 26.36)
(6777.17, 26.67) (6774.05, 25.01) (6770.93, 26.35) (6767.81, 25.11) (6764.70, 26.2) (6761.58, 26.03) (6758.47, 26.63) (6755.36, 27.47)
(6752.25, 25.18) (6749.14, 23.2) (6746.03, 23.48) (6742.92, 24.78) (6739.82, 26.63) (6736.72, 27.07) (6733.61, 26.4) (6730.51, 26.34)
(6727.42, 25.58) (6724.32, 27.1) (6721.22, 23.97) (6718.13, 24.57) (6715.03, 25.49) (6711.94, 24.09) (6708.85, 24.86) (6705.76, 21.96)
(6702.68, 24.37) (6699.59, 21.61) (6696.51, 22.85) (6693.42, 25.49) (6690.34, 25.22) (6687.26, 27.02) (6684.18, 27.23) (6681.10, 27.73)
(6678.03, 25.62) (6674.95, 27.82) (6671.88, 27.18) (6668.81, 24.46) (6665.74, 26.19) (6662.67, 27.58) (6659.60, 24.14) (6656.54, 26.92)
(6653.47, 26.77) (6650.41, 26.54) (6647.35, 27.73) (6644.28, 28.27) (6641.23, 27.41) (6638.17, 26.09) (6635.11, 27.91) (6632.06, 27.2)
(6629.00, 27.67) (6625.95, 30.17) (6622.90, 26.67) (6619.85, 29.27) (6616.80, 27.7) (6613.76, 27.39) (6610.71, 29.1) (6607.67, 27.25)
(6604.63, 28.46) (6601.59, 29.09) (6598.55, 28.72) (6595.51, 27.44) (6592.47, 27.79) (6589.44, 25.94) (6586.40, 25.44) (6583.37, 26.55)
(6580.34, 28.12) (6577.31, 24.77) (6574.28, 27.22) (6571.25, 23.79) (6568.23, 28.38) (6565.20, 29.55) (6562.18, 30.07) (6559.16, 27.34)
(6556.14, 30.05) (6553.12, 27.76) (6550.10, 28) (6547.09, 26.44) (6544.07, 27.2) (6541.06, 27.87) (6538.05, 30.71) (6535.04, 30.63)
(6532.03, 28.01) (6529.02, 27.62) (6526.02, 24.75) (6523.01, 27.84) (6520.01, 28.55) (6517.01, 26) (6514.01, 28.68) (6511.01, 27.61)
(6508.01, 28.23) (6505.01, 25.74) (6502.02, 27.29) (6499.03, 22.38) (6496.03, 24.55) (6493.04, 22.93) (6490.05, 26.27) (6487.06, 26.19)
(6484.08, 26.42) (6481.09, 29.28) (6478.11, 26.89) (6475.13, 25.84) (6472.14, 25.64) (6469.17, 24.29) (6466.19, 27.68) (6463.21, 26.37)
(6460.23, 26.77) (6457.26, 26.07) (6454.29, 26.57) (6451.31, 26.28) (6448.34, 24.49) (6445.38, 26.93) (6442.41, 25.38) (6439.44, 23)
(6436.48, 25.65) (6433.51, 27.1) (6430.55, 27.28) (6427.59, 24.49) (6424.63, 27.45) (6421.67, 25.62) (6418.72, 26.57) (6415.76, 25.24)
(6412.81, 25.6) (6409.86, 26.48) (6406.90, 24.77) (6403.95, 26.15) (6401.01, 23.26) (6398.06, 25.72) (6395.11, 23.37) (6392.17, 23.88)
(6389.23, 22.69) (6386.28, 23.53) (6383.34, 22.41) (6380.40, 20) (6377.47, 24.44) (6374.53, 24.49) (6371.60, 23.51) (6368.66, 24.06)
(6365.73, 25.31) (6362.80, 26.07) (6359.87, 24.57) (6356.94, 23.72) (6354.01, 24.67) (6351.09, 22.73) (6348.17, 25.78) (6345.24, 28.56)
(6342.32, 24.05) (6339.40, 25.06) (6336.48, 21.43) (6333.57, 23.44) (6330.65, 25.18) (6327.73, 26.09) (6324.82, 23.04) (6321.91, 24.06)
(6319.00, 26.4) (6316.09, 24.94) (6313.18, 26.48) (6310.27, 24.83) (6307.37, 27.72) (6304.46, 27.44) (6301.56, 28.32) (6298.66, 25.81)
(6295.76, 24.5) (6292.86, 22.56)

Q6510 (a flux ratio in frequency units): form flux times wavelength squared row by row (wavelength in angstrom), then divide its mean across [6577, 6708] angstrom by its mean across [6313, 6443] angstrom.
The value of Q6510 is 1.17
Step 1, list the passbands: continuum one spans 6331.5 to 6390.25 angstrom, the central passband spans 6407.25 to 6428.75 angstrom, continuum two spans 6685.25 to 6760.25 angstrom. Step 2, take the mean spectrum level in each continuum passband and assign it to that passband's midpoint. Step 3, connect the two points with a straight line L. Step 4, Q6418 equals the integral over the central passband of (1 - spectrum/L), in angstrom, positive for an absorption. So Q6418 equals -1.5 angstrom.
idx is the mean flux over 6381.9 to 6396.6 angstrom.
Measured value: 23.2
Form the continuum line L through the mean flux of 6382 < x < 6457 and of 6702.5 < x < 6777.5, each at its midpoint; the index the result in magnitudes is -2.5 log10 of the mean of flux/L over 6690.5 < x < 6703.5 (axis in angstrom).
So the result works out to 0.07 mag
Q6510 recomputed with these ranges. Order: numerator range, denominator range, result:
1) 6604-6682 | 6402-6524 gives 1.10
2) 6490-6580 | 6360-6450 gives 1.14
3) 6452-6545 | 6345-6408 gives 1.15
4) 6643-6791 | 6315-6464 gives 1.14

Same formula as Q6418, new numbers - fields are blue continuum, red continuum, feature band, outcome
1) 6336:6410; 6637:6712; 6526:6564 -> -4.8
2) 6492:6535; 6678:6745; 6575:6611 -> -1.7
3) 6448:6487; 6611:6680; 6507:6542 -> -1.8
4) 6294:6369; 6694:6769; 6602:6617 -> -1.8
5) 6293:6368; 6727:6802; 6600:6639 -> -4.2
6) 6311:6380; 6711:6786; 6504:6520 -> -1.6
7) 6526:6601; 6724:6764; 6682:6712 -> 2.0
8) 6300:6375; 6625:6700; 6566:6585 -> -0.3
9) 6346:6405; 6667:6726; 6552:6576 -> -3.2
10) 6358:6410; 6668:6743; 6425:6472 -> -3.0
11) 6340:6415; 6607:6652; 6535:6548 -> -0.9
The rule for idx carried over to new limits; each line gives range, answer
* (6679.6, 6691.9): 26.8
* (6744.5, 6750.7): 23.3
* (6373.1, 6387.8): 23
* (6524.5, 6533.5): 26.8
